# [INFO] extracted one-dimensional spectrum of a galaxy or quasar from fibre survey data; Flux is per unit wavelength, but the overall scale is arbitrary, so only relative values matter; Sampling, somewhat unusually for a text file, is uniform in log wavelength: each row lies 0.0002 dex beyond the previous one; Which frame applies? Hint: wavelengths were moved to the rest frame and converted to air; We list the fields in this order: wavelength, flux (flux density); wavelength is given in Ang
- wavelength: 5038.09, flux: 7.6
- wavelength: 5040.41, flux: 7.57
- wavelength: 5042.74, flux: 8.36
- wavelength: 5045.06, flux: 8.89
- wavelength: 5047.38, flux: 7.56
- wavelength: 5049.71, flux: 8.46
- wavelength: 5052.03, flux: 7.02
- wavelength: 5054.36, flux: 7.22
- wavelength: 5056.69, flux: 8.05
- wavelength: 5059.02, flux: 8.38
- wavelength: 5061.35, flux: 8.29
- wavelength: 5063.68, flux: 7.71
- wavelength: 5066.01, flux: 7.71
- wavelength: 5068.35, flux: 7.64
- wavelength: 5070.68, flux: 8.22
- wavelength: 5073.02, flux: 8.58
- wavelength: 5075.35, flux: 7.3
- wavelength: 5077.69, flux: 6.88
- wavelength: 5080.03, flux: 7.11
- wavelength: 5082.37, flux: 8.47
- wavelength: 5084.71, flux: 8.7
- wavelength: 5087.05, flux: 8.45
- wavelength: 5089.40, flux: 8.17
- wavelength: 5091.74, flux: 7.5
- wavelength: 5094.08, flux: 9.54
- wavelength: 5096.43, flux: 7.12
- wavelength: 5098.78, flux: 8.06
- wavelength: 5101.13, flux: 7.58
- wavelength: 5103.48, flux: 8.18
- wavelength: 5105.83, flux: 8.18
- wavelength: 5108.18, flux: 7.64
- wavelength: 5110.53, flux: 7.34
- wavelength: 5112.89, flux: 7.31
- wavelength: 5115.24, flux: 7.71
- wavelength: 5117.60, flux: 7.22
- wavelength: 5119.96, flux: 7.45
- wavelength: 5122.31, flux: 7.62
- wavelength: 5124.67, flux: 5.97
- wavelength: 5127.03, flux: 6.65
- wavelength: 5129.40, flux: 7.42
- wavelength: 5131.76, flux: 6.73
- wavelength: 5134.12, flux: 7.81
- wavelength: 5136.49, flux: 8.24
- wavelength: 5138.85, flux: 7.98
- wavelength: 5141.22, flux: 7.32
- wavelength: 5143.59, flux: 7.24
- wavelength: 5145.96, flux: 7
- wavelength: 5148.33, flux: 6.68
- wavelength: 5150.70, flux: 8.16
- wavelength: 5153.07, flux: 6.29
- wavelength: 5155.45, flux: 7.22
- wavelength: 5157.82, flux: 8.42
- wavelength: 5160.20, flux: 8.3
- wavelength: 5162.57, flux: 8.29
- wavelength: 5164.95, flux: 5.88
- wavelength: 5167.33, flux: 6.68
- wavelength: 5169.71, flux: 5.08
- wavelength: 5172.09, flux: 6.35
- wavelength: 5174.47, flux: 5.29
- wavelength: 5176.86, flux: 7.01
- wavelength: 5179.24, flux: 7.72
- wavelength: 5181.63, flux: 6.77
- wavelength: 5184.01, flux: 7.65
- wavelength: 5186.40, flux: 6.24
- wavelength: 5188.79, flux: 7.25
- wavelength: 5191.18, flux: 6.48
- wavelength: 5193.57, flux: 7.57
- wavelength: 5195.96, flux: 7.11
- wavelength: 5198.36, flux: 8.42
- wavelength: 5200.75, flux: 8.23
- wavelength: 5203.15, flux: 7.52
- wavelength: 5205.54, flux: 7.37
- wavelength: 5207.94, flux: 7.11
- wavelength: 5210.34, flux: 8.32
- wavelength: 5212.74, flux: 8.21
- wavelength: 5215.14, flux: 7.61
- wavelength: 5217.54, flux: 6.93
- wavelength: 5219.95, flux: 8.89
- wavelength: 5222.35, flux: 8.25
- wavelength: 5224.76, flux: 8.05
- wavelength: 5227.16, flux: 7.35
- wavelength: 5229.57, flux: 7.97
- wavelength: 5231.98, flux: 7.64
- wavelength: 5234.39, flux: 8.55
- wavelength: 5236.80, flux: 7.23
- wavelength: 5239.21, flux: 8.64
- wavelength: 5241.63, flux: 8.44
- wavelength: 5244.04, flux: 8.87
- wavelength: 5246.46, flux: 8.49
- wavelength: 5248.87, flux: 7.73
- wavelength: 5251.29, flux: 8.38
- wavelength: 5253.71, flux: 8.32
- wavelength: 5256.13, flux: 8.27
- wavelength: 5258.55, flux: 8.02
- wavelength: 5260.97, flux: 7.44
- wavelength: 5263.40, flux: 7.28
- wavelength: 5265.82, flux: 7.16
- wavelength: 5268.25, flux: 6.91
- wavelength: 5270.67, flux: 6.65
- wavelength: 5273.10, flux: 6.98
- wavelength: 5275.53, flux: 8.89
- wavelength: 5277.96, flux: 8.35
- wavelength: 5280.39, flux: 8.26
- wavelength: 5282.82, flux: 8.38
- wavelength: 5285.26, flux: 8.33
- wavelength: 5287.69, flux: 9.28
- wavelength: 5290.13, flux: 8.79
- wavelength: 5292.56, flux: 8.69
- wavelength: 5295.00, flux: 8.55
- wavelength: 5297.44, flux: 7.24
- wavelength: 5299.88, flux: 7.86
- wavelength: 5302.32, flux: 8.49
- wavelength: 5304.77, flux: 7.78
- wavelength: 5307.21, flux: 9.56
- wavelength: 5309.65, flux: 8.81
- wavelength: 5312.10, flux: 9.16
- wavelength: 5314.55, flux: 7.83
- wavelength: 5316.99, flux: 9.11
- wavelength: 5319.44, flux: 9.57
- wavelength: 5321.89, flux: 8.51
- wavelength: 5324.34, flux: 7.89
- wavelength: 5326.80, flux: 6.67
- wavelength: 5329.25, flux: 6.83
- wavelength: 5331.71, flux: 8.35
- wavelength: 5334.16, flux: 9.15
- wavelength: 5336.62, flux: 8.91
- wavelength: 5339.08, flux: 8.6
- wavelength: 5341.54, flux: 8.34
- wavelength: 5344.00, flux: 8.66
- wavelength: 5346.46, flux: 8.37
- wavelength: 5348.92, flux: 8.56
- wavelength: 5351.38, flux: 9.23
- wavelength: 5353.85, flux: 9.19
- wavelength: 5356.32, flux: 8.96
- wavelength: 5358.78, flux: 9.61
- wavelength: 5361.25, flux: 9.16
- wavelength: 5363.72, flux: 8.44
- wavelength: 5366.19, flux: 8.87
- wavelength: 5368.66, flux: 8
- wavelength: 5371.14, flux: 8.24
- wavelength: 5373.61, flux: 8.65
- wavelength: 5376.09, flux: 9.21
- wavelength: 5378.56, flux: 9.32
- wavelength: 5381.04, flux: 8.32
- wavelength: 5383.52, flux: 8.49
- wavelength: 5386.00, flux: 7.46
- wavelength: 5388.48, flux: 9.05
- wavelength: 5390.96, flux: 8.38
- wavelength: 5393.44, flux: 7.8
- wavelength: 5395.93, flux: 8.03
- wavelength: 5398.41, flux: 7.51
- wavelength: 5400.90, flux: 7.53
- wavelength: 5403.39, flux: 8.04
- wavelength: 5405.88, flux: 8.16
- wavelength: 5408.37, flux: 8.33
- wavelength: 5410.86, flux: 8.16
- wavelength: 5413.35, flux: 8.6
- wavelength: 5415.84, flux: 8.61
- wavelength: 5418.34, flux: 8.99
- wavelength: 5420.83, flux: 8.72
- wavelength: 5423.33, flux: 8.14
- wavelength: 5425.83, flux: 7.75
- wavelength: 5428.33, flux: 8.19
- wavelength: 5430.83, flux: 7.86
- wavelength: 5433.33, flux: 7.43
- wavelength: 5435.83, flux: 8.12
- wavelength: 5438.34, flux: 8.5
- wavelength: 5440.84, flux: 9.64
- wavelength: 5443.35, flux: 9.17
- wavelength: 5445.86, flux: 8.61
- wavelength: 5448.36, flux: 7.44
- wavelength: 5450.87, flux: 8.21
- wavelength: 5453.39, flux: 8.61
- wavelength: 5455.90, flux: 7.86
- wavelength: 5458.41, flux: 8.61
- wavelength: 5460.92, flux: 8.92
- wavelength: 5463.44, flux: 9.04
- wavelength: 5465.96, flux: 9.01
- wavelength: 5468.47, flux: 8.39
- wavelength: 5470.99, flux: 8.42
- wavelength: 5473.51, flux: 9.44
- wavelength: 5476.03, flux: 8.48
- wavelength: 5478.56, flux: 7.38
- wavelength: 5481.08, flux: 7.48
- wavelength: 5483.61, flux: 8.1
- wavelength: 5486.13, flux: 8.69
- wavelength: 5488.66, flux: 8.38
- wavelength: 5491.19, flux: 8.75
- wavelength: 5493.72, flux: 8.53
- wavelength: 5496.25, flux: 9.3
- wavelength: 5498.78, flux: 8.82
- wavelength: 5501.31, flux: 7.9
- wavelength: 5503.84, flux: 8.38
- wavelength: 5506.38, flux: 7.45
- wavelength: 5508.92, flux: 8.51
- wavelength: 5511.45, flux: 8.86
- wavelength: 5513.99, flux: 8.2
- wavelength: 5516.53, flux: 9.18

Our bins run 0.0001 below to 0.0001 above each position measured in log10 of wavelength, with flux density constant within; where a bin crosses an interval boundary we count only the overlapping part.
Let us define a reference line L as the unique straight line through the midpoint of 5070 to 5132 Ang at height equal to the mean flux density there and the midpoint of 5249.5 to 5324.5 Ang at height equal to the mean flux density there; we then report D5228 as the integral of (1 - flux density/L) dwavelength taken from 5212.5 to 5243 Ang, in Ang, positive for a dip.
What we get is 0.3 Ang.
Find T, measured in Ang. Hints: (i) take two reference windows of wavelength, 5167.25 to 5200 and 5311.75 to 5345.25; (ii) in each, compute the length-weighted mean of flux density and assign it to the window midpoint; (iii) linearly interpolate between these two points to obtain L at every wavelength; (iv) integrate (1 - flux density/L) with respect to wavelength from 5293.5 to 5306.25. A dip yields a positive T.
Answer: 0.07 Ang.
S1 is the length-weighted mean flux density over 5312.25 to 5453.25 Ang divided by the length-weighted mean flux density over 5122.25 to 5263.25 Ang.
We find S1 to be 1.1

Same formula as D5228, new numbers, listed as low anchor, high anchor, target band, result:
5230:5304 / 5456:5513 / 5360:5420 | -0.67 Ang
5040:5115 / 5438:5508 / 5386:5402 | 0.69 Ang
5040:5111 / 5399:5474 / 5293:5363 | -2.32 Ang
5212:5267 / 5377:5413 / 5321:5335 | 0.45 Ang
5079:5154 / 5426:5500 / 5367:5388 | -0.64 Ang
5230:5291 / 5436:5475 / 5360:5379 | -0.76 Ang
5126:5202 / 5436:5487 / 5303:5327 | -2.22 Ang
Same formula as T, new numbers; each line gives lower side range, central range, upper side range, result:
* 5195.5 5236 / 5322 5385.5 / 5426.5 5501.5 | -2.8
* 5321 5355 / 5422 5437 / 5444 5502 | 0.9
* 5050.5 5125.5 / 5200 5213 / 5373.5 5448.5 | 0.4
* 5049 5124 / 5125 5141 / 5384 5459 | 1.0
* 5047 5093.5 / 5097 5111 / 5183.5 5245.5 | 0.1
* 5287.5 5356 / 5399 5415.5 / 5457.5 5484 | 0.7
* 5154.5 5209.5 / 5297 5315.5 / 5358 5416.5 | -1.1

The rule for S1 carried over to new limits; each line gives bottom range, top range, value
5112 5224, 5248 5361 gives 1.14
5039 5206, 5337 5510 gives 1.13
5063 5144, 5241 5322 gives 1.07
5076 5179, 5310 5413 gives 1.14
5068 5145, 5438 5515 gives 1.11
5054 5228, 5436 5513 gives 1.13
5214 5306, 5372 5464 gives 1.04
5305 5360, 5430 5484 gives 0.98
